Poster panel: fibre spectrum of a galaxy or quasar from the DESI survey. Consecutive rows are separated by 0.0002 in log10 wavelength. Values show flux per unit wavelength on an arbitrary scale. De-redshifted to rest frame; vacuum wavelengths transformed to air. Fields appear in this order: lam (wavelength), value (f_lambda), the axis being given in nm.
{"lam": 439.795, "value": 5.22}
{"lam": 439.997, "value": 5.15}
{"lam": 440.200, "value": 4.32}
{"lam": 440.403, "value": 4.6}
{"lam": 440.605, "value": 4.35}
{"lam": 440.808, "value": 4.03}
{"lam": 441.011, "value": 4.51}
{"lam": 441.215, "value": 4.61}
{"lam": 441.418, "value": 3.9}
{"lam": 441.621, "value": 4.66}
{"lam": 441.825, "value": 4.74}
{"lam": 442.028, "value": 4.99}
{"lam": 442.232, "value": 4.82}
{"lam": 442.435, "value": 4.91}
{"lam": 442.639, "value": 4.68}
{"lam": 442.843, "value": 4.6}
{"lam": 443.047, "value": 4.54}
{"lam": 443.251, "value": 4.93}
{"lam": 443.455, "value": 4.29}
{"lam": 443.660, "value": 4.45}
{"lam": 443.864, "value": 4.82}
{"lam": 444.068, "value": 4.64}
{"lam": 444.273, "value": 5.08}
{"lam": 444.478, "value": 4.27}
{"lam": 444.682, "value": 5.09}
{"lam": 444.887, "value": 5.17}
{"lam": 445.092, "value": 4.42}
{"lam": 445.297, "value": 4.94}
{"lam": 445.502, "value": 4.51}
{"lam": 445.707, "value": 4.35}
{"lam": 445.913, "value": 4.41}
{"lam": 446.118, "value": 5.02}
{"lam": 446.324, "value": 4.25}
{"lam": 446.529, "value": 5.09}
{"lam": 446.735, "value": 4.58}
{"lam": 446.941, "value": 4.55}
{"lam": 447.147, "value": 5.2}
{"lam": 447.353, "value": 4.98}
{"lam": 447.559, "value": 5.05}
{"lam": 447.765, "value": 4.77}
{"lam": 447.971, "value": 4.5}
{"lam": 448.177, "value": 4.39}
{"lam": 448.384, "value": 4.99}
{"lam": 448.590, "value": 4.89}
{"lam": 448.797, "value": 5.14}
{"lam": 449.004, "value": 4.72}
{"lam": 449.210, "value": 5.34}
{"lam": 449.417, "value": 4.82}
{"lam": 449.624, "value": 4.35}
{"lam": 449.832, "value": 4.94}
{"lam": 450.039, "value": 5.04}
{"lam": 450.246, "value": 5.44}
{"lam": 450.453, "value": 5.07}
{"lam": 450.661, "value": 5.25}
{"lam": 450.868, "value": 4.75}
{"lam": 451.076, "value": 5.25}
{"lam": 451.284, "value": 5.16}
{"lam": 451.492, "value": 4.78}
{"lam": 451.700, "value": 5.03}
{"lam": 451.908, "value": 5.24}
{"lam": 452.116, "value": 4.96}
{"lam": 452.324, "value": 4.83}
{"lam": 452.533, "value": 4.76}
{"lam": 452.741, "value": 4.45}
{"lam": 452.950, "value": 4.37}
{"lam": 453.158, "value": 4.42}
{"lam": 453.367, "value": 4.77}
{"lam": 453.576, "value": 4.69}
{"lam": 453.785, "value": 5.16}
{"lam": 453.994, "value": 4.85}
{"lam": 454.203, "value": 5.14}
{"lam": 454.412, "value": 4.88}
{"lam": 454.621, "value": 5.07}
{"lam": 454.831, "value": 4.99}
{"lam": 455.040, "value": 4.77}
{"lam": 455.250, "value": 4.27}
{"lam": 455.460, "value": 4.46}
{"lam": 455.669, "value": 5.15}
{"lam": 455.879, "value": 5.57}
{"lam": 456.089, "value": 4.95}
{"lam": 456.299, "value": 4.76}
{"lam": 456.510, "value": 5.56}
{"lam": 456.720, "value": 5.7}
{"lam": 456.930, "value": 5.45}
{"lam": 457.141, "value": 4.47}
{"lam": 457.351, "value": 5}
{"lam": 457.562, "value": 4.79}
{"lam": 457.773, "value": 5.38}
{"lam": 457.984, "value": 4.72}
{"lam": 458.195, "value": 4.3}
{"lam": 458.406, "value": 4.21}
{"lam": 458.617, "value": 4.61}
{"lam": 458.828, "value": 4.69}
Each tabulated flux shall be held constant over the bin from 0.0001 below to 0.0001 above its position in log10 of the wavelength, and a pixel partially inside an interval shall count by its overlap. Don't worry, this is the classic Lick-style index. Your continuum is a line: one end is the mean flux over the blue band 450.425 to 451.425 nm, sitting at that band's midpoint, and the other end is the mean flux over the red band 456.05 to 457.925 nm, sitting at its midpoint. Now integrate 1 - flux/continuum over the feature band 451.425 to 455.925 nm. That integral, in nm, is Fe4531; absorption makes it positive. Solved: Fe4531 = 0.229 nm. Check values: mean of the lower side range 5.08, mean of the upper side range 5.11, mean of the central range 4.84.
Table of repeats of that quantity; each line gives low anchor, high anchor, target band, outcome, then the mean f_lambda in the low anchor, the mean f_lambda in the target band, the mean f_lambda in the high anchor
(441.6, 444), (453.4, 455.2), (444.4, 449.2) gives 0.012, 4.7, 4.77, 4.92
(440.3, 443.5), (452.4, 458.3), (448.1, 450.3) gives -0.076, 4.58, 4.91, 4.89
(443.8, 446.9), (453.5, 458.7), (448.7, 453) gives -0.117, 4.7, 4.94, 4.92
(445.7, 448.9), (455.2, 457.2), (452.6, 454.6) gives 0.088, 4.77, 4.76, 5.07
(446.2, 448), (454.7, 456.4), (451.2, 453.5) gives 0.022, 4.79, 4.79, 4.87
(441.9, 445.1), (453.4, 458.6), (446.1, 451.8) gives -0.099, 4.74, 4.9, 4.92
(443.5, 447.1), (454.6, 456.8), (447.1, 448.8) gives -0.030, 4.69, 4.85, 5.01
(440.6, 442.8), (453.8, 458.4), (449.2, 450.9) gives -0.071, 4.57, 4.99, 4.95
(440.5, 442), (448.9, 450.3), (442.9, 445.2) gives -0.050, 4.43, 4.7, 4.93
